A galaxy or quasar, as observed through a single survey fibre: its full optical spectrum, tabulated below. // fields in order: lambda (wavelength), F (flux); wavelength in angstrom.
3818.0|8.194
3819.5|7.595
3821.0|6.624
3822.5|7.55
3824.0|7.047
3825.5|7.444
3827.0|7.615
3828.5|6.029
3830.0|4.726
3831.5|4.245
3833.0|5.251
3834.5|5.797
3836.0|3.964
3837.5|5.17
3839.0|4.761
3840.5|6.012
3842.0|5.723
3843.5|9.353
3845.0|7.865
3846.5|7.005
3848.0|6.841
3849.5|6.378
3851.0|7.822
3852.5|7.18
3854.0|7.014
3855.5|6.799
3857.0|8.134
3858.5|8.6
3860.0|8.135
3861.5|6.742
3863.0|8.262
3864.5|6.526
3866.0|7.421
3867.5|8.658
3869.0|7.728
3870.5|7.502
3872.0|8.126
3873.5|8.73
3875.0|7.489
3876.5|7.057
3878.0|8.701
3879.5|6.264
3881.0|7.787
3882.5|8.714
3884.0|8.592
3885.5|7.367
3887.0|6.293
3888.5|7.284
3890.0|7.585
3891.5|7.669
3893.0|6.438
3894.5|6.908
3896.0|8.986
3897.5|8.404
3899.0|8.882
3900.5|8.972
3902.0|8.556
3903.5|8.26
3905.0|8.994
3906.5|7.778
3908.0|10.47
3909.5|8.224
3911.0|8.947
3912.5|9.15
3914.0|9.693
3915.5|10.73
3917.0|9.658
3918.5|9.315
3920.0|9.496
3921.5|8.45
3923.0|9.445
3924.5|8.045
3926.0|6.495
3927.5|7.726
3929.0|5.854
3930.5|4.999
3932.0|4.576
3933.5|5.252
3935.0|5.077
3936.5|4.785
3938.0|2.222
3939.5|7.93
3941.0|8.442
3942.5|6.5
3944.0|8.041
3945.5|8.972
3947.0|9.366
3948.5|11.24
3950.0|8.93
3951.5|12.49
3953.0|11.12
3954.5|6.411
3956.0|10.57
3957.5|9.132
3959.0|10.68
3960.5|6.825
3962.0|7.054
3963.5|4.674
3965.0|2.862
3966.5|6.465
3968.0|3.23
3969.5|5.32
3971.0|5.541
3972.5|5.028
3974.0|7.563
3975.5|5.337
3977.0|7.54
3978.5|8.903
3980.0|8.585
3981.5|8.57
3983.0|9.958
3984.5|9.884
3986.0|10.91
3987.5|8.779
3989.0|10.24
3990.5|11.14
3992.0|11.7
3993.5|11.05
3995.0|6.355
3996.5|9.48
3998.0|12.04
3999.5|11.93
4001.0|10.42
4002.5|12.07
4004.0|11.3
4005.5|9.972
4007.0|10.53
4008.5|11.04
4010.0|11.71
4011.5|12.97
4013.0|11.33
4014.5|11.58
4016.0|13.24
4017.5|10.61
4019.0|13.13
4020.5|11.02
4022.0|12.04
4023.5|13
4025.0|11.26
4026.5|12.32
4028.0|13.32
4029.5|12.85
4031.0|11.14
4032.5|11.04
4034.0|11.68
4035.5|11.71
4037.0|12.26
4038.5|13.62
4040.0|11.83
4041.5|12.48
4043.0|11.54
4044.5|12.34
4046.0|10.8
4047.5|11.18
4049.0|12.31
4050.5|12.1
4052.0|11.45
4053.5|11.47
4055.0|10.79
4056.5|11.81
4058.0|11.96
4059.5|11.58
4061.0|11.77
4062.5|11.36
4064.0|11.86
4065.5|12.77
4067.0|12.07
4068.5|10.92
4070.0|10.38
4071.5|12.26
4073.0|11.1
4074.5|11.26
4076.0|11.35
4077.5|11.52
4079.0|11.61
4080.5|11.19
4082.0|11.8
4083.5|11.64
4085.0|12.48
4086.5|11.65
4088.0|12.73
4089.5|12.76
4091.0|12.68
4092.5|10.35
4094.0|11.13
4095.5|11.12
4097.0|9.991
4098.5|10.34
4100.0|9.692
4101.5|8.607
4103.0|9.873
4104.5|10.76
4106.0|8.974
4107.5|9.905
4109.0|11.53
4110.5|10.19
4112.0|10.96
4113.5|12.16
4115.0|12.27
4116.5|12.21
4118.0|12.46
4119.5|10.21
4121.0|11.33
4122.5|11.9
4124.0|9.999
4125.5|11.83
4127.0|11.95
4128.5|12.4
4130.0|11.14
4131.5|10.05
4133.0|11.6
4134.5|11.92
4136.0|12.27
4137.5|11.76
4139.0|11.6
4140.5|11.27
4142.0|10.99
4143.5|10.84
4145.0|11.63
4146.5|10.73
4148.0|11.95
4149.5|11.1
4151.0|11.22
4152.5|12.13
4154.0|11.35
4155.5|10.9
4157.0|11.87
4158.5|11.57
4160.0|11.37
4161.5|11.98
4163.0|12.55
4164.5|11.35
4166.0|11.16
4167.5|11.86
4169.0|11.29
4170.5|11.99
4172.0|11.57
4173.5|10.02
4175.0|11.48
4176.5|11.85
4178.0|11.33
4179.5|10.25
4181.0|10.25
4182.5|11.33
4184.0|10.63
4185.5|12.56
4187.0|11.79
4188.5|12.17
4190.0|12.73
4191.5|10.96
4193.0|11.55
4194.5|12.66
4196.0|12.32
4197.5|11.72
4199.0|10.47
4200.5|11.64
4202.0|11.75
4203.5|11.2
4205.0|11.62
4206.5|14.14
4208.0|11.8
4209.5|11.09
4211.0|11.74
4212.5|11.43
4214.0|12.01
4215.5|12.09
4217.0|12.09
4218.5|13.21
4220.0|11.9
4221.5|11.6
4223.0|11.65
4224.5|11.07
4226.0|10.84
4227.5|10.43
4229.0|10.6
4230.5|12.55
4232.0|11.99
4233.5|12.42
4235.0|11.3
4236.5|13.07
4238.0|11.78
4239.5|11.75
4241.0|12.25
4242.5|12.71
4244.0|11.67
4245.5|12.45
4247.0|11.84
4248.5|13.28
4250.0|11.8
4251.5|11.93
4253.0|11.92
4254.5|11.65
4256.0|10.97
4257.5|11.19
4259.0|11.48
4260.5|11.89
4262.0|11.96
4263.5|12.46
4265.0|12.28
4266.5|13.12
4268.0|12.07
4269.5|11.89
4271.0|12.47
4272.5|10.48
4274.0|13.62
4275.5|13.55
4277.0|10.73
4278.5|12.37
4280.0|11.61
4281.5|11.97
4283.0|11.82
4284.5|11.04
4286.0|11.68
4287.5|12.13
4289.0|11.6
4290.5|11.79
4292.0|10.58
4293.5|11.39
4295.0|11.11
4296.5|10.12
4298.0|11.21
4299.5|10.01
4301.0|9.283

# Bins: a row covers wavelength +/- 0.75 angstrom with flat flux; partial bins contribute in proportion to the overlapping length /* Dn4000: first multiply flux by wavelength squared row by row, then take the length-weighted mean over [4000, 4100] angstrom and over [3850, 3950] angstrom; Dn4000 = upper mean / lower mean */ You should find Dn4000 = 1.61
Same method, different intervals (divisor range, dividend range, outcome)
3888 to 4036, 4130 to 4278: 1.46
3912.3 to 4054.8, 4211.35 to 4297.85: 1.41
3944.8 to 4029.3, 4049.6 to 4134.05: 1.23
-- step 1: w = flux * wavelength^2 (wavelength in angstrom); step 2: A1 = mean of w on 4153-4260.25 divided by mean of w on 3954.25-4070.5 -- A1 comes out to 1.2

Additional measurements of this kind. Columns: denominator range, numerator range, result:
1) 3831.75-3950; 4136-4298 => 1.82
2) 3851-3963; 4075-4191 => 1.59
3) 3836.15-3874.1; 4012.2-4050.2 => 1.81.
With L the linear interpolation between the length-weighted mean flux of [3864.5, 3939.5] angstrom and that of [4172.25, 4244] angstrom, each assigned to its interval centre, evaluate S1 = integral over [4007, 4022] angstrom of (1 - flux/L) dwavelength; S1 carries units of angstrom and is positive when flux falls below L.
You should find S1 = -4.2 angstrom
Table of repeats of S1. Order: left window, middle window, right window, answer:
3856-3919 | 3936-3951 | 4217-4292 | 1.7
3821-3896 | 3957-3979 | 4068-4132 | 6.4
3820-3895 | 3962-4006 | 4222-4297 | 0.6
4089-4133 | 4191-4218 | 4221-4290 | -0.6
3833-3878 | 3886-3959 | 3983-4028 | 6.4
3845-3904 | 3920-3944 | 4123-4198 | 5.4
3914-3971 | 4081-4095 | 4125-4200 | -2.4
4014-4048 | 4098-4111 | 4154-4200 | 2.0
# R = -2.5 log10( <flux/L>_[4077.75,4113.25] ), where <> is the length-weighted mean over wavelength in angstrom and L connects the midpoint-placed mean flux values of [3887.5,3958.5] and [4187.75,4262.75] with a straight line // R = -0.08 mag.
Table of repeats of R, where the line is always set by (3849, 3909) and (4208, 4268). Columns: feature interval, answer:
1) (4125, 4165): -0.07 mag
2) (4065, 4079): -0.15 mag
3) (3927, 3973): 0.23 mag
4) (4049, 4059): -0.19 mag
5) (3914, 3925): -0.13 mag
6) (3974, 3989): 0.03 mag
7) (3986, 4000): -0.13 mag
